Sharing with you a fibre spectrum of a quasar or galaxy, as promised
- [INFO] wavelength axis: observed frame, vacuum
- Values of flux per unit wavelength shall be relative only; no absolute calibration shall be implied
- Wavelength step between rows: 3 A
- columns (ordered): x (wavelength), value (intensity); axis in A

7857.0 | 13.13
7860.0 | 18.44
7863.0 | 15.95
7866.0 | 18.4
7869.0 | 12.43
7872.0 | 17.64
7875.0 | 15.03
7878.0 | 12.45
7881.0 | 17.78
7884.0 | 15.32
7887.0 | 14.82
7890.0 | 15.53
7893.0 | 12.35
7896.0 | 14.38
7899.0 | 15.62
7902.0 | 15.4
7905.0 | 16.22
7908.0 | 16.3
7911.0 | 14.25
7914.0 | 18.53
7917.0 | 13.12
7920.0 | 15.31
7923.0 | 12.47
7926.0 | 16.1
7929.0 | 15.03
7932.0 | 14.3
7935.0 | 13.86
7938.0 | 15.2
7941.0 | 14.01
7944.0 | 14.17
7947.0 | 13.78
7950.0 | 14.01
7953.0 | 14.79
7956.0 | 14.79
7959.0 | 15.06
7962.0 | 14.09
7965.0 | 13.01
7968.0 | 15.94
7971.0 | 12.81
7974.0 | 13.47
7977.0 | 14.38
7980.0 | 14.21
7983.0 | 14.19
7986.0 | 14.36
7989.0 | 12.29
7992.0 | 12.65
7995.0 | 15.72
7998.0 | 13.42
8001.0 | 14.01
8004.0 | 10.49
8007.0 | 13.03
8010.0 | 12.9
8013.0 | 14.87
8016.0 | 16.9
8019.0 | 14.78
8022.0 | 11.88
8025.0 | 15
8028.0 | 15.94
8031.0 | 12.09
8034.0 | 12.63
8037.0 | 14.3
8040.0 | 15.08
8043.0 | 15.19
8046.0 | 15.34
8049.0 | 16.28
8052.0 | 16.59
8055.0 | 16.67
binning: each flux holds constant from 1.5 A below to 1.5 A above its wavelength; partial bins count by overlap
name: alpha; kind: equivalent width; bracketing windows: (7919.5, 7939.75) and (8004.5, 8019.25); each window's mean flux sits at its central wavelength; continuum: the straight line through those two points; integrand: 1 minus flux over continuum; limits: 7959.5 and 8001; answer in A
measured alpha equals 1.22 A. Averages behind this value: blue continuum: 14.6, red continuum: 14.2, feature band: 13.9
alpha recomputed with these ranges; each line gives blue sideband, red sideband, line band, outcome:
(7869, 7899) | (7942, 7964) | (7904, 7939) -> -1.0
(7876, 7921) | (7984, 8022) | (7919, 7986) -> 0.5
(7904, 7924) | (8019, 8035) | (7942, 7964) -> 0.5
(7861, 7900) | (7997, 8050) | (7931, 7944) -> 0.4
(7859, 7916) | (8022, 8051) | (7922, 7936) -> 0.8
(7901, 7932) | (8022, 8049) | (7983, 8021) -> 2.2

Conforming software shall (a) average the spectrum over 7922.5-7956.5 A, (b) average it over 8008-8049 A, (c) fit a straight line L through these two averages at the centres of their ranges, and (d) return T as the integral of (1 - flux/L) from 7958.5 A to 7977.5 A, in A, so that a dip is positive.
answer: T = 0.50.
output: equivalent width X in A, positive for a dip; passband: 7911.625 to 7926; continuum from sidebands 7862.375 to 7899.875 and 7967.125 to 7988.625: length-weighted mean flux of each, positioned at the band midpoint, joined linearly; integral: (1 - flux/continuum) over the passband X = -0.2 A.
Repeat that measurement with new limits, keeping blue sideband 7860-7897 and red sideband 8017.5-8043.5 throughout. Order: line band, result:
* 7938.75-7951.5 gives 0.6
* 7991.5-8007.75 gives 1.2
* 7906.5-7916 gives -0.7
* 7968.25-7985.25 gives 0.6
